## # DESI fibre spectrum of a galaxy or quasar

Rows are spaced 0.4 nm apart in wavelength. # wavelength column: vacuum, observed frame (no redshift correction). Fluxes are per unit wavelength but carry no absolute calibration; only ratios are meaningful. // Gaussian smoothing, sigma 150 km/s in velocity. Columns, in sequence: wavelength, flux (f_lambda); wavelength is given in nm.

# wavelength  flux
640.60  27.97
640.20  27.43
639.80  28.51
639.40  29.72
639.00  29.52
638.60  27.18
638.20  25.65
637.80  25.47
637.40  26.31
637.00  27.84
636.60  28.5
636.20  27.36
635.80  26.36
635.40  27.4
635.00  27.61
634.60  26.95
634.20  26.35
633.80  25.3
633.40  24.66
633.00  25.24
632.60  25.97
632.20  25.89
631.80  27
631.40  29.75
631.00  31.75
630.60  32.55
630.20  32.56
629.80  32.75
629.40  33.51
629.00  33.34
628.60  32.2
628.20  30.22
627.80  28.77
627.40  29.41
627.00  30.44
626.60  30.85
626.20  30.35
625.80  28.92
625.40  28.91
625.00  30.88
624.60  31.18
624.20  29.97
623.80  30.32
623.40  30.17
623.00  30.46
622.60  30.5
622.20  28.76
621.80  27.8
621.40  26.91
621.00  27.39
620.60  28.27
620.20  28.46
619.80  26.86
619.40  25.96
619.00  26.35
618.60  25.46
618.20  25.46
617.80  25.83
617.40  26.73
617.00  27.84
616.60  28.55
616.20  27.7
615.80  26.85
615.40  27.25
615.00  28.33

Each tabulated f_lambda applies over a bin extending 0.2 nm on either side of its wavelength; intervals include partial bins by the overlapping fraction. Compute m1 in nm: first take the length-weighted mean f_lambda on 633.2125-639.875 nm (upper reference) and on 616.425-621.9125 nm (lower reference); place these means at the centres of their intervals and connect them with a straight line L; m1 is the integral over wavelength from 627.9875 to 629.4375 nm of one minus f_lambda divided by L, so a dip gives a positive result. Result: -0.275 nm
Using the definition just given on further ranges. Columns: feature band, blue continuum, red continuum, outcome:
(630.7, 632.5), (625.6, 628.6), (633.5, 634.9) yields -0.069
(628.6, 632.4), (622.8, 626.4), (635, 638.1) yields -0.326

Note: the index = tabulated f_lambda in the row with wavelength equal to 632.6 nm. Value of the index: 25.97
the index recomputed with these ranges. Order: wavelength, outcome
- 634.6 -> 26.95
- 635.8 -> 26.36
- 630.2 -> 32.56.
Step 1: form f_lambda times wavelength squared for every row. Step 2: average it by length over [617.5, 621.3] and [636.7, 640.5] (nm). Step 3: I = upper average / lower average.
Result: 1.10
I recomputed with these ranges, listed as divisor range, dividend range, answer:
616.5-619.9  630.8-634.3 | 1.06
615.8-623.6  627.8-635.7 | 1.09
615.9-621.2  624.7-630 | 1.17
